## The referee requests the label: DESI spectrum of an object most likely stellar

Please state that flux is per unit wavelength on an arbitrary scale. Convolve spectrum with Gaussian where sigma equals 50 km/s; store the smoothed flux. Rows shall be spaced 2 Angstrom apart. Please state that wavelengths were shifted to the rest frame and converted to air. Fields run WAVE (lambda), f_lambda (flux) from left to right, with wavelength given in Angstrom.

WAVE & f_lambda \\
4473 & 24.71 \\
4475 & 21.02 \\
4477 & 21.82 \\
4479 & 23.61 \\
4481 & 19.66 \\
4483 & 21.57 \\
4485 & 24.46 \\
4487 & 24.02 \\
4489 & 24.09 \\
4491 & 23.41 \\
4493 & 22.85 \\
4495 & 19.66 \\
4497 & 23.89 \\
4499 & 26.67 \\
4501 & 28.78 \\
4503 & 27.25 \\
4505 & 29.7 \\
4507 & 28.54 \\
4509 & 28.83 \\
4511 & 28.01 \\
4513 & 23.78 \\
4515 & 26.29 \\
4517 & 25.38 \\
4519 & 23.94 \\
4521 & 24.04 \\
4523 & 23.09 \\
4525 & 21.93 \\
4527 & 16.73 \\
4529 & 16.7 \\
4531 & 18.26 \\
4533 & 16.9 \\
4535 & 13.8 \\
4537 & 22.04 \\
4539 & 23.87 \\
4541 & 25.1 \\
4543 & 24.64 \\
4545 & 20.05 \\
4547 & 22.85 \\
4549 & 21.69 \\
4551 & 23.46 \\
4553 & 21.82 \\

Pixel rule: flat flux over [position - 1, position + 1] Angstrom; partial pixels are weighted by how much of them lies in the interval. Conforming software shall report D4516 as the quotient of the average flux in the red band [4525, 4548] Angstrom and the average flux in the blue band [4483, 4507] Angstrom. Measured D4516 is 0.81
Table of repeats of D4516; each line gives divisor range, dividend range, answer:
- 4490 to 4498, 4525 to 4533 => 0.79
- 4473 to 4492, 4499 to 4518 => 1.20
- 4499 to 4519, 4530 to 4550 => 0.77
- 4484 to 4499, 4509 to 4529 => 1.01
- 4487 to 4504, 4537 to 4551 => 0.94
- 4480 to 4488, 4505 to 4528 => 1.11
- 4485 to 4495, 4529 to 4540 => 0.81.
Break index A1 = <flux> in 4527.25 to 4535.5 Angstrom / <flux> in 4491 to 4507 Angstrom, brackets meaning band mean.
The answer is 0.65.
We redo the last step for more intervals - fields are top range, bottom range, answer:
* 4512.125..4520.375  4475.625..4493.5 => 1.09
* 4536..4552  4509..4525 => 0.92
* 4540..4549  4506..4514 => 0.84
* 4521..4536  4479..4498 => 0.82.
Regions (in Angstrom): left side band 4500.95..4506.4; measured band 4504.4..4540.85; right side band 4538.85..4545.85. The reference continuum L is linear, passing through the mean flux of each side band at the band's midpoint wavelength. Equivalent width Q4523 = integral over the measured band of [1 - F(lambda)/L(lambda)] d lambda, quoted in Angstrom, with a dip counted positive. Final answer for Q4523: 4.6 Angstrom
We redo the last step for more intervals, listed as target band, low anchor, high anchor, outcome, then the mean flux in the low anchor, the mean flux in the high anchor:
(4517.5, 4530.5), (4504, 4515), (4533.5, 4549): 2.0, 27.6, 21.6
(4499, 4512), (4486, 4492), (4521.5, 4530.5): -3.7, 23.8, 19.8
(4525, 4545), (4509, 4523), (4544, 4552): 2.9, 25.3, 22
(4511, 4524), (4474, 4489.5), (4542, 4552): -1.3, 22.5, 22.5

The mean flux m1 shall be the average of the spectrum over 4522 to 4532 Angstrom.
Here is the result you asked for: 19.3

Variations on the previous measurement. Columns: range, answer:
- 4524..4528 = 19.3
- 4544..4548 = 21.5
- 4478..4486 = 22.3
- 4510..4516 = 26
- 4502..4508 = 28.5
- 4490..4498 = 22.5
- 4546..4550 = 22.3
